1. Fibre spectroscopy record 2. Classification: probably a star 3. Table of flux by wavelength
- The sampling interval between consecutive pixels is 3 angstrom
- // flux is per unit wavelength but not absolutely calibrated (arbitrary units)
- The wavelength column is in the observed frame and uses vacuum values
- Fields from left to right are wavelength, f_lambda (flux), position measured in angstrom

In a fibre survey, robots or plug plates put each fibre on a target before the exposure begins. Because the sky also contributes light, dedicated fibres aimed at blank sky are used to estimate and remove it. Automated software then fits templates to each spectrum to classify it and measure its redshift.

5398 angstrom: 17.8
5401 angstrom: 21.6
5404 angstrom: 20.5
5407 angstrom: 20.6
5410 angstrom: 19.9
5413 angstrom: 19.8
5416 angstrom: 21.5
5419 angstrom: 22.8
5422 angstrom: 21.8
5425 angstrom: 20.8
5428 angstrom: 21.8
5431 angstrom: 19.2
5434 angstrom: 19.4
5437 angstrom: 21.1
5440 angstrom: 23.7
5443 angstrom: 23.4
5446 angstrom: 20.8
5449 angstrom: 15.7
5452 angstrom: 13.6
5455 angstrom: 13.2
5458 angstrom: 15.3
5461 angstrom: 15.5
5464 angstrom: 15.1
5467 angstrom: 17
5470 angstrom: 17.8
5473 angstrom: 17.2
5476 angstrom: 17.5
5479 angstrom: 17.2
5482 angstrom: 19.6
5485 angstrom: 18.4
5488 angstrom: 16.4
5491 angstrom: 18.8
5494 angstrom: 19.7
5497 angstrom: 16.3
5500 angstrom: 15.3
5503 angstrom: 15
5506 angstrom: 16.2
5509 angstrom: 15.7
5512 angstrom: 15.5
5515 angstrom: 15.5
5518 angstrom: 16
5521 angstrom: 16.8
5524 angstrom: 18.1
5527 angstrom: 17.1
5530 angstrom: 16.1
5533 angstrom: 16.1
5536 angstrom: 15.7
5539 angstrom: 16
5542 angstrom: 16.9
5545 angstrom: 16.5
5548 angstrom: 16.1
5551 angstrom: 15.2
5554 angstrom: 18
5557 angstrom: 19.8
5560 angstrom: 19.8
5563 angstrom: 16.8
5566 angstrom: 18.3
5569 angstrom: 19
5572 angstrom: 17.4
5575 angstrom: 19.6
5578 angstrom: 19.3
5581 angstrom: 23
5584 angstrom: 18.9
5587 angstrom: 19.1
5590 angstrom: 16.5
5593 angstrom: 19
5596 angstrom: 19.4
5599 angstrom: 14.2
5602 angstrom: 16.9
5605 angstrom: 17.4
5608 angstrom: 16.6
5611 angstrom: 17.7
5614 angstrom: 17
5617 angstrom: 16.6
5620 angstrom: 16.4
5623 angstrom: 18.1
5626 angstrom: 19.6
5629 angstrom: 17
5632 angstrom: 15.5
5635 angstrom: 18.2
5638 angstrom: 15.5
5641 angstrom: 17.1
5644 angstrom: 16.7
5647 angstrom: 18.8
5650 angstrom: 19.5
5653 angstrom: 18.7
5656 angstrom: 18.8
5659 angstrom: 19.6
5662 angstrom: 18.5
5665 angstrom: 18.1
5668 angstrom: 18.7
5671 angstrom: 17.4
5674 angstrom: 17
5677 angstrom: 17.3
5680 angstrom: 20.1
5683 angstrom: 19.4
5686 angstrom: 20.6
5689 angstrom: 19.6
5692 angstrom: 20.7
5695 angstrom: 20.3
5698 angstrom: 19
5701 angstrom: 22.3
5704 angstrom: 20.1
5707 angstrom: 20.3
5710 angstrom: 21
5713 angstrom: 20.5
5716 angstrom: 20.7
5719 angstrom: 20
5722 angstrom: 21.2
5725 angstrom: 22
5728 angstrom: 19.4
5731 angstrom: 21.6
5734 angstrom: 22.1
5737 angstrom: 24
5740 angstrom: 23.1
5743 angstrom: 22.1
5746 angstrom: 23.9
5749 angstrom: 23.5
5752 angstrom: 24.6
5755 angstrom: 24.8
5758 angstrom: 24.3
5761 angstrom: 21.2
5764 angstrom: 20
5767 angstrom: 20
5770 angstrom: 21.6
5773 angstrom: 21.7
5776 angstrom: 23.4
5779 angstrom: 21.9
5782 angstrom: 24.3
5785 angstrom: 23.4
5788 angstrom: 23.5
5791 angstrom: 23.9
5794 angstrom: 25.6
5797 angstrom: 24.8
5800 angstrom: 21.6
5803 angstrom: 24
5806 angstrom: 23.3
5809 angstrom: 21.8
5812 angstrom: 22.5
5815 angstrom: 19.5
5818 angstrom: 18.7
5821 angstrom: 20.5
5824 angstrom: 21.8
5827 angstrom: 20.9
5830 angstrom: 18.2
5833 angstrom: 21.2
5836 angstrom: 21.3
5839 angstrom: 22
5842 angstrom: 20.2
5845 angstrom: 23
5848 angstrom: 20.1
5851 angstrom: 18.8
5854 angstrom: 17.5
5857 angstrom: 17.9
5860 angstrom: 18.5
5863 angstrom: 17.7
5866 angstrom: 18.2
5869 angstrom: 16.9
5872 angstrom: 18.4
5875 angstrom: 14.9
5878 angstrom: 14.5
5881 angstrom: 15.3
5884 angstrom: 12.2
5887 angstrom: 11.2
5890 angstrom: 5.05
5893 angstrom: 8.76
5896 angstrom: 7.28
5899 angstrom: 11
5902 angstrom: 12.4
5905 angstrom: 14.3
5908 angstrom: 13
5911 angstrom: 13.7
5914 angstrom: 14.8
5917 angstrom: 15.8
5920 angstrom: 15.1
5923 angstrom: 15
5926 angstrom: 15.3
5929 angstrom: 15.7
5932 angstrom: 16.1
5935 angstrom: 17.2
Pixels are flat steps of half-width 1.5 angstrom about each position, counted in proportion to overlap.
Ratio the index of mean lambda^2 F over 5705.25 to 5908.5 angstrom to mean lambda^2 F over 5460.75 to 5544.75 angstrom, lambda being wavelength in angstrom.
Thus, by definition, 1.31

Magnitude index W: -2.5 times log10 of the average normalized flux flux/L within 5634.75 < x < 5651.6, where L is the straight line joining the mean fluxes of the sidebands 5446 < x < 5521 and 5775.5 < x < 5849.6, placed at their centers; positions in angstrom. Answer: 0.09 mag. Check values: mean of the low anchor 16.5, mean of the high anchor 22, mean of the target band 17.6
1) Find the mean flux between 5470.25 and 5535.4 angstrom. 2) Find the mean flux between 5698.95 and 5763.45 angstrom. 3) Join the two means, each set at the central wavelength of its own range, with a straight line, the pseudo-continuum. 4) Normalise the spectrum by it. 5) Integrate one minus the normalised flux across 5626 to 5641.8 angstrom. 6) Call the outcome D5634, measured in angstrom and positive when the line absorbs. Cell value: 2.3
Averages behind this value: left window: 16.9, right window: 22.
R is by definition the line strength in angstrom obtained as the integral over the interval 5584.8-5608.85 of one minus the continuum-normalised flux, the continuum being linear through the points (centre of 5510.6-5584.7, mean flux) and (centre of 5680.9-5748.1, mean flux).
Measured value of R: 1.4 angstrom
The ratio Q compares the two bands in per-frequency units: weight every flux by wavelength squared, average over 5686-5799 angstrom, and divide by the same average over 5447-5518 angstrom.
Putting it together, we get 1.5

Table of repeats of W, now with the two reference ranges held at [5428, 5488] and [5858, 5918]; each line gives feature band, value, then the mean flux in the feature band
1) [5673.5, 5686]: -0.19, 18.8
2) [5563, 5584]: -0.14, 19.2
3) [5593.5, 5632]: -0.05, 17.2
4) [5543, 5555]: 0.04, 16.4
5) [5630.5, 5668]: -0.12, 17.9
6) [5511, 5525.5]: 0.06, 16.4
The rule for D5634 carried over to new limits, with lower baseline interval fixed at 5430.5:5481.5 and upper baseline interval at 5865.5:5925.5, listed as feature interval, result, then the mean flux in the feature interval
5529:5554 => 1.1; 16.2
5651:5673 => -3.9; 18.5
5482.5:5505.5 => 0.3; 17.2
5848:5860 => -4.0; 18.4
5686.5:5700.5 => -4.3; 20.1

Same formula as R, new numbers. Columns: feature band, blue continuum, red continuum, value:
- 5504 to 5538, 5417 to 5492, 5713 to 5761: 5.62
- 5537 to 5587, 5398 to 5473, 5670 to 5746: 4.18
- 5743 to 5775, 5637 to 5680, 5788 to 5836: -3.07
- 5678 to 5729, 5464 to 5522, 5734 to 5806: 2.81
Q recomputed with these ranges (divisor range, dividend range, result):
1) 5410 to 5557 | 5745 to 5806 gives 1.45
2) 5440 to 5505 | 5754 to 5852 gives 1.43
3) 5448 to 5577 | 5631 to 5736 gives 1.22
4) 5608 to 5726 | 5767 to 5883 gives 1.15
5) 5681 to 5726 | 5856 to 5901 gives 0.71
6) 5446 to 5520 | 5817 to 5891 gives 1.23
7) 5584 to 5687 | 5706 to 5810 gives 1.31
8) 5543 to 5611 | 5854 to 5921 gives 0.87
